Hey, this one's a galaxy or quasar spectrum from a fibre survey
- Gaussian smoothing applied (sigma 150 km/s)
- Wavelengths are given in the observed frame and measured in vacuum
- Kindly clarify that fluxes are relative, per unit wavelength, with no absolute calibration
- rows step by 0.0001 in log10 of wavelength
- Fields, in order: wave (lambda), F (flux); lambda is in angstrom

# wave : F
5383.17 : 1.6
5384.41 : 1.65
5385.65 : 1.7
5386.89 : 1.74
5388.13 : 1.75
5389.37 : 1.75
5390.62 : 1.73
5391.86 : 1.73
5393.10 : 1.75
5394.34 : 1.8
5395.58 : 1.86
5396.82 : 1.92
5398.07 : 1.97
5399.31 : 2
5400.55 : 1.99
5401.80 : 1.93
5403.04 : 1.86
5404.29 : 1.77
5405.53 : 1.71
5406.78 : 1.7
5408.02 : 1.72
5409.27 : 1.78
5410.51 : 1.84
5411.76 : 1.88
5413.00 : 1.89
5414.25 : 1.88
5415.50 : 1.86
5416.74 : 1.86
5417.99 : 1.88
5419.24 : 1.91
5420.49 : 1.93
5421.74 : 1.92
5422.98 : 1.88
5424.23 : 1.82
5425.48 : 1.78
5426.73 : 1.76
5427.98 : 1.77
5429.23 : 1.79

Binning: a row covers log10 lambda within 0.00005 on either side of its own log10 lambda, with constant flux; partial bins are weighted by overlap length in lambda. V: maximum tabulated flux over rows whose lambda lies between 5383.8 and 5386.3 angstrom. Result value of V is 1.7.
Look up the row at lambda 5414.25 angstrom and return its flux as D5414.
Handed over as 1.88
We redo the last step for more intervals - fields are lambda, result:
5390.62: 1.73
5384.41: 1.65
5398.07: 1.97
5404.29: 1.77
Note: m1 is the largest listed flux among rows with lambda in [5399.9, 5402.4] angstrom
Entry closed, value 1.99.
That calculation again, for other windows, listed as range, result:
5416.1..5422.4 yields 1.93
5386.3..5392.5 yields 1.75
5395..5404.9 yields 2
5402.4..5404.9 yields 1.86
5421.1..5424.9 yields 1.92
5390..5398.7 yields 1.97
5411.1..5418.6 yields 1.89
